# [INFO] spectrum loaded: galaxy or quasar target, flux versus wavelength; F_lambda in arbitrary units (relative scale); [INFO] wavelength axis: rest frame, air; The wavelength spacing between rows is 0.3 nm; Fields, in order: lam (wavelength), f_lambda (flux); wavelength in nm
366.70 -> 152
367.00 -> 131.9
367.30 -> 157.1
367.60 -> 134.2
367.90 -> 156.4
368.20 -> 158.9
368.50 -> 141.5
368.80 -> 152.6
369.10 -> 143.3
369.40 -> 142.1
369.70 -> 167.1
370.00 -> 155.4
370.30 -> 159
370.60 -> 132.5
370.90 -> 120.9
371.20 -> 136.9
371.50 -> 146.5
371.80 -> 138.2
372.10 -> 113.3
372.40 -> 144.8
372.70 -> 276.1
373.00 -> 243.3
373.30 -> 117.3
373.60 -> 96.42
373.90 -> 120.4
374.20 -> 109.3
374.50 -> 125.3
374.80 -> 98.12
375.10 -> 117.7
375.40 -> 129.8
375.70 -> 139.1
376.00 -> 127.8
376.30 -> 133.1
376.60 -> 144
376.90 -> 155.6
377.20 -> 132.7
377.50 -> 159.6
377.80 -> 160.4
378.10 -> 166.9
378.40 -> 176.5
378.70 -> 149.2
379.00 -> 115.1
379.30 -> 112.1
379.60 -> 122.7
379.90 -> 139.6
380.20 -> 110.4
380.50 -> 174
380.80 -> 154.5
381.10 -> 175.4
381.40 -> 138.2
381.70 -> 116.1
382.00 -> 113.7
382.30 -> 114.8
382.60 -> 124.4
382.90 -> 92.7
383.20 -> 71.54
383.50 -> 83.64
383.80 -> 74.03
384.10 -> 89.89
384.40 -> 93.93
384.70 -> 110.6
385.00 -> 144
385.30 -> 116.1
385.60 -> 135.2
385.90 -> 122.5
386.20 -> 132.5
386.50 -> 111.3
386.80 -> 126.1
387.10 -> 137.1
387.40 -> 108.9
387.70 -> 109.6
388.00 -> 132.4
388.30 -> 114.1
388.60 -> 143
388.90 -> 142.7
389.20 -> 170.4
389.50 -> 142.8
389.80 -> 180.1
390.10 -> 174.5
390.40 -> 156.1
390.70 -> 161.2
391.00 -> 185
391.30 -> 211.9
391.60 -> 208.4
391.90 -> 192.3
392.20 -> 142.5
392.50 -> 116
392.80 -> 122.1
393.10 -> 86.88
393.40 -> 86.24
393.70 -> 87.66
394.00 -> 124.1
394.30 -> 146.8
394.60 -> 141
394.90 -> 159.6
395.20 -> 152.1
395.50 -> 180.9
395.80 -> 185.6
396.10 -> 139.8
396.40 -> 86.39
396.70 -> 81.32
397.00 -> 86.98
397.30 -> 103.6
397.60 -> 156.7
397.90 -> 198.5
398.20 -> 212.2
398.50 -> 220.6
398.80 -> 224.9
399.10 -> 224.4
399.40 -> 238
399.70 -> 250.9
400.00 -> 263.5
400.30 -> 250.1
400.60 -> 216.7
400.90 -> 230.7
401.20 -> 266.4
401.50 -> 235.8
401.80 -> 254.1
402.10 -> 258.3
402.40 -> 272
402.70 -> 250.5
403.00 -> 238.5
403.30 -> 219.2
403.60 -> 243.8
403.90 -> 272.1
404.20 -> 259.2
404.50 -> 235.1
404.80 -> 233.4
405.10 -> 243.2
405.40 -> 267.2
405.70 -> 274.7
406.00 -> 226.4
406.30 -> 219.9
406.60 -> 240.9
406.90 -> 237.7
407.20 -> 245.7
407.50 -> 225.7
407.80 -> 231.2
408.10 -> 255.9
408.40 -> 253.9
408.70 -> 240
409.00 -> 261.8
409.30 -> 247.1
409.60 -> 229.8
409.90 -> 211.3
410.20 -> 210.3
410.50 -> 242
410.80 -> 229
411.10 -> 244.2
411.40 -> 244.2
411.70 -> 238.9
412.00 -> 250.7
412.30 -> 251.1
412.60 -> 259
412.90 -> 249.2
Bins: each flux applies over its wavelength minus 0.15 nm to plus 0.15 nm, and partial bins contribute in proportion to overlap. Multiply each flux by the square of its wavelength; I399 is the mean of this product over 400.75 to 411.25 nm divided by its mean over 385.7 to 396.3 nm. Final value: 1.82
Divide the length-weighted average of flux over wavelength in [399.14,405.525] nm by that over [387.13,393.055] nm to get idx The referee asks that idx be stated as 1.63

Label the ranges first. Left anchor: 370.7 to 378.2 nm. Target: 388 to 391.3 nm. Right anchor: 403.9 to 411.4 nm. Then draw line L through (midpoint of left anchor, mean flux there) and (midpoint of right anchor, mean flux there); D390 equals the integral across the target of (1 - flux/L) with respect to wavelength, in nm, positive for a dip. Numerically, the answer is 0.51 nm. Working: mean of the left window 142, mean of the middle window 158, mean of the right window 241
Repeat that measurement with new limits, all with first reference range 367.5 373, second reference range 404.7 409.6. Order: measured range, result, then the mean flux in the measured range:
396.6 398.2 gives 0.62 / 135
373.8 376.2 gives 0.64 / 121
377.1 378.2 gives 0.11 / 155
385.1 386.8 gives 0.60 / 124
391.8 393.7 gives 0.81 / 120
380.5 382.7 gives 0.54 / 137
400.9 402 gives -0.09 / 249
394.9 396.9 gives 0.72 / 138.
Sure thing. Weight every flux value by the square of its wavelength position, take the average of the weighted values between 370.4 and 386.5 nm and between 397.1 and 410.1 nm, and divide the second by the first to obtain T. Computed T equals 2.0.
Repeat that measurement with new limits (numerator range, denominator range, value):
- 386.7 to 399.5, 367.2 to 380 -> 1.17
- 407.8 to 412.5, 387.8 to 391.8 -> 1.63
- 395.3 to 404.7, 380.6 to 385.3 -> 2.03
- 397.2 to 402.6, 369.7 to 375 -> 1.83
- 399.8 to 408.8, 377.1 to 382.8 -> 1.99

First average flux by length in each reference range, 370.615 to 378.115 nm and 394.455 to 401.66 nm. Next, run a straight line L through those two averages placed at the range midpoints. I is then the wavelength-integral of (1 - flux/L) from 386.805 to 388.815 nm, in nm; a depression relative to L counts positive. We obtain 0.51 nm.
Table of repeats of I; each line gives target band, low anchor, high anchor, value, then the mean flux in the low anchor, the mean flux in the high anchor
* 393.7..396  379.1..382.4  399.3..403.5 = 0.65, 134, 246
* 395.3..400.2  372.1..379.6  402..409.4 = 0.91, 143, 246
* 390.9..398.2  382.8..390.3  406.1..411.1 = 0.92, 123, 237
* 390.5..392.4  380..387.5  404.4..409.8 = -0.25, 119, 243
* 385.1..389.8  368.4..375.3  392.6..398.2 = 0.14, 143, 131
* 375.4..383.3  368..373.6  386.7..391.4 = 0.83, 153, 149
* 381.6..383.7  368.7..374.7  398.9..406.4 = 0.93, 147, 246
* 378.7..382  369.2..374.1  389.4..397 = 0.28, 150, 145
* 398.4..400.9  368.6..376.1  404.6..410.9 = -0.22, 142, 239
